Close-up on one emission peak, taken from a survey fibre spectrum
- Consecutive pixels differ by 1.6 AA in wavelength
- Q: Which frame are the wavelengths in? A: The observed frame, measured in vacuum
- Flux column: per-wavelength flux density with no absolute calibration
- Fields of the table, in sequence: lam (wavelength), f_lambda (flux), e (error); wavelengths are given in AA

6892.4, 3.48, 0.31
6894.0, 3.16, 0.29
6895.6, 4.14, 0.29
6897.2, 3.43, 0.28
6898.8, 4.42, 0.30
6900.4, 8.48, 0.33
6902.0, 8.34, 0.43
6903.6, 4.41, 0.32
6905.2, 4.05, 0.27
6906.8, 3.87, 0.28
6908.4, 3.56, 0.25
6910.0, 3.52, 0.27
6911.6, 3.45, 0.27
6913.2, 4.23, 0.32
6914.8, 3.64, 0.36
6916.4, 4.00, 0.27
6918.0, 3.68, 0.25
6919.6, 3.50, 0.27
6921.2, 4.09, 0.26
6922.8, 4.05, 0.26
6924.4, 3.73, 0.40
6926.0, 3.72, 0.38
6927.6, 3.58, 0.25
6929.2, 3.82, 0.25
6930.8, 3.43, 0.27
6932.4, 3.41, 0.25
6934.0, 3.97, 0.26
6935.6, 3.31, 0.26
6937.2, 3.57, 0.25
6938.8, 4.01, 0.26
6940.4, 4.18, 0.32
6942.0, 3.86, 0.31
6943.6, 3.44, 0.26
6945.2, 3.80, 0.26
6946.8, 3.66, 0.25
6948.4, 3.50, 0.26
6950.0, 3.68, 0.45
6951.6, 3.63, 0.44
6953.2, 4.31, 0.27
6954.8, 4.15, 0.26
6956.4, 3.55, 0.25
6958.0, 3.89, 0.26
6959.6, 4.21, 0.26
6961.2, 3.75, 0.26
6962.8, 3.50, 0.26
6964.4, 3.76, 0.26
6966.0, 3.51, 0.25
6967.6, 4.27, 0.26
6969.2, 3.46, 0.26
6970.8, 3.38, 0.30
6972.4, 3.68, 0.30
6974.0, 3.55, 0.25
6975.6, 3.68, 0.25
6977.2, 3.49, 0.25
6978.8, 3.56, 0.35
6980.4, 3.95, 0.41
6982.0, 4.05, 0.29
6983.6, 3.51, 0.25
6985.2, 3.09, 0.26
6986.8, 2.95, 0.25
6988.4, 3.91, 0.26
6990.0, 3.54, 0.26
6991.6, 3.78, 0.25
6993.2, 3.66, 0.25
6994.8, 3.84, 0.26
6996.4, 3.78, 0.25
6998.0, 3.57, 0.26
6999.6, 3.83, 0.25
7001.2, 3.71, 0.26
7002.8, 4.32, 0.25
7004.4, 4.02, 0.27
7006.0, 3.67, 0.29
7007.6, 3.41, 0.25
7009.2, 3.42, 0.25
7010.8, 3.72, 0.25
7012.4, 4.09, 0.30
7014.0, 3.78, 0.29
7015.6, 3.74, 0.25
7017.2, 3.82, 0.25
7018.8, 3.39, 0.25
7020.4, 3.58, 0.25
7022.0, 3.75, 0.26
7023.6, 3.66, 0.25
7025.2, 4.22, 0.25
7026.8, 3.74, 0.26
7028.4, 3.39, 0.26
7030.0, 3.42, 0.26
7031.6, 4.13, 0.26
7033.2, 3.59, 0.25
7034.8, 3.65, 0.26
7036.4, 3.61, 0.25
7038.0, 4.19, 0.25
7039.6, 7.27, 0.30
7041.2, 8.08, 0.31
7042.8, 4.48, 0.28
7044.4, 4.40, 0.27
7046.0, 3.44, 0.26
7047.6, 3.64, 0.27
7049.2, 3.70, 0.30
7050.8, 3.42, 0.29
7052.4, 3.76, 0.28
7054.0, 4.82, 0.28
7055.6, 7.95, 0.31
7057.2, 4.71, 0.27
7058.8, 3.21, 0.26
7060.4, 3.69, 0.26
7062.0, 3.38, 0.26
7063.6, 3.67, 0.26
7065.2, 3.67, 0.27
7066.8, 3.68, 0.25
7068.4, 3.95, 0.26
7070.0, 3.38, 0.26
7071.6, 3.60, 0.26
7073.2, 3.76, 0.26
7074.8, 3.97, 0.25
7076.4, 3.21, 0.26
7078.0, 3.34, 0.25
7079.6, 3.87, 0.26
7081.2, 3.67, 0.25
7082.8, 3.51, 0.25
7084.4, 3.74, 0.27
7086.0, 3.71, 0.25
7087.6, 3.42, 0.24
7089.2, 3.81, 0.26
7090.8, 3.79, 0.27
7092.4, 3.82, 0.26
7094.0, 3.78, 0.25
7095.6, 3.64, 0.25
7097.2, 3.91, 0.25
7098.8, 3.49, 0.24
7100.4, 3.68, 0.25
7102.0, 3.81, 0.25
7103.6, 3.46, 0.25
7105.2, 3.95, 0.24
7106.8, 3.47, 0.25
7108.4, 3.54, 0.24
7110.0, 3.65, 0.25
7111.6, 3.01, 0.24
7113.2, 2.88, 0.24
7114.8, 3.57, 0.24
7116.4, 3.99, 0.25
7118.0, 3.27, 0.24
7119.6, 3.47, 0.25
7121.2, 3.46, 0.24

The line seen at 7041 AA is [S II]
